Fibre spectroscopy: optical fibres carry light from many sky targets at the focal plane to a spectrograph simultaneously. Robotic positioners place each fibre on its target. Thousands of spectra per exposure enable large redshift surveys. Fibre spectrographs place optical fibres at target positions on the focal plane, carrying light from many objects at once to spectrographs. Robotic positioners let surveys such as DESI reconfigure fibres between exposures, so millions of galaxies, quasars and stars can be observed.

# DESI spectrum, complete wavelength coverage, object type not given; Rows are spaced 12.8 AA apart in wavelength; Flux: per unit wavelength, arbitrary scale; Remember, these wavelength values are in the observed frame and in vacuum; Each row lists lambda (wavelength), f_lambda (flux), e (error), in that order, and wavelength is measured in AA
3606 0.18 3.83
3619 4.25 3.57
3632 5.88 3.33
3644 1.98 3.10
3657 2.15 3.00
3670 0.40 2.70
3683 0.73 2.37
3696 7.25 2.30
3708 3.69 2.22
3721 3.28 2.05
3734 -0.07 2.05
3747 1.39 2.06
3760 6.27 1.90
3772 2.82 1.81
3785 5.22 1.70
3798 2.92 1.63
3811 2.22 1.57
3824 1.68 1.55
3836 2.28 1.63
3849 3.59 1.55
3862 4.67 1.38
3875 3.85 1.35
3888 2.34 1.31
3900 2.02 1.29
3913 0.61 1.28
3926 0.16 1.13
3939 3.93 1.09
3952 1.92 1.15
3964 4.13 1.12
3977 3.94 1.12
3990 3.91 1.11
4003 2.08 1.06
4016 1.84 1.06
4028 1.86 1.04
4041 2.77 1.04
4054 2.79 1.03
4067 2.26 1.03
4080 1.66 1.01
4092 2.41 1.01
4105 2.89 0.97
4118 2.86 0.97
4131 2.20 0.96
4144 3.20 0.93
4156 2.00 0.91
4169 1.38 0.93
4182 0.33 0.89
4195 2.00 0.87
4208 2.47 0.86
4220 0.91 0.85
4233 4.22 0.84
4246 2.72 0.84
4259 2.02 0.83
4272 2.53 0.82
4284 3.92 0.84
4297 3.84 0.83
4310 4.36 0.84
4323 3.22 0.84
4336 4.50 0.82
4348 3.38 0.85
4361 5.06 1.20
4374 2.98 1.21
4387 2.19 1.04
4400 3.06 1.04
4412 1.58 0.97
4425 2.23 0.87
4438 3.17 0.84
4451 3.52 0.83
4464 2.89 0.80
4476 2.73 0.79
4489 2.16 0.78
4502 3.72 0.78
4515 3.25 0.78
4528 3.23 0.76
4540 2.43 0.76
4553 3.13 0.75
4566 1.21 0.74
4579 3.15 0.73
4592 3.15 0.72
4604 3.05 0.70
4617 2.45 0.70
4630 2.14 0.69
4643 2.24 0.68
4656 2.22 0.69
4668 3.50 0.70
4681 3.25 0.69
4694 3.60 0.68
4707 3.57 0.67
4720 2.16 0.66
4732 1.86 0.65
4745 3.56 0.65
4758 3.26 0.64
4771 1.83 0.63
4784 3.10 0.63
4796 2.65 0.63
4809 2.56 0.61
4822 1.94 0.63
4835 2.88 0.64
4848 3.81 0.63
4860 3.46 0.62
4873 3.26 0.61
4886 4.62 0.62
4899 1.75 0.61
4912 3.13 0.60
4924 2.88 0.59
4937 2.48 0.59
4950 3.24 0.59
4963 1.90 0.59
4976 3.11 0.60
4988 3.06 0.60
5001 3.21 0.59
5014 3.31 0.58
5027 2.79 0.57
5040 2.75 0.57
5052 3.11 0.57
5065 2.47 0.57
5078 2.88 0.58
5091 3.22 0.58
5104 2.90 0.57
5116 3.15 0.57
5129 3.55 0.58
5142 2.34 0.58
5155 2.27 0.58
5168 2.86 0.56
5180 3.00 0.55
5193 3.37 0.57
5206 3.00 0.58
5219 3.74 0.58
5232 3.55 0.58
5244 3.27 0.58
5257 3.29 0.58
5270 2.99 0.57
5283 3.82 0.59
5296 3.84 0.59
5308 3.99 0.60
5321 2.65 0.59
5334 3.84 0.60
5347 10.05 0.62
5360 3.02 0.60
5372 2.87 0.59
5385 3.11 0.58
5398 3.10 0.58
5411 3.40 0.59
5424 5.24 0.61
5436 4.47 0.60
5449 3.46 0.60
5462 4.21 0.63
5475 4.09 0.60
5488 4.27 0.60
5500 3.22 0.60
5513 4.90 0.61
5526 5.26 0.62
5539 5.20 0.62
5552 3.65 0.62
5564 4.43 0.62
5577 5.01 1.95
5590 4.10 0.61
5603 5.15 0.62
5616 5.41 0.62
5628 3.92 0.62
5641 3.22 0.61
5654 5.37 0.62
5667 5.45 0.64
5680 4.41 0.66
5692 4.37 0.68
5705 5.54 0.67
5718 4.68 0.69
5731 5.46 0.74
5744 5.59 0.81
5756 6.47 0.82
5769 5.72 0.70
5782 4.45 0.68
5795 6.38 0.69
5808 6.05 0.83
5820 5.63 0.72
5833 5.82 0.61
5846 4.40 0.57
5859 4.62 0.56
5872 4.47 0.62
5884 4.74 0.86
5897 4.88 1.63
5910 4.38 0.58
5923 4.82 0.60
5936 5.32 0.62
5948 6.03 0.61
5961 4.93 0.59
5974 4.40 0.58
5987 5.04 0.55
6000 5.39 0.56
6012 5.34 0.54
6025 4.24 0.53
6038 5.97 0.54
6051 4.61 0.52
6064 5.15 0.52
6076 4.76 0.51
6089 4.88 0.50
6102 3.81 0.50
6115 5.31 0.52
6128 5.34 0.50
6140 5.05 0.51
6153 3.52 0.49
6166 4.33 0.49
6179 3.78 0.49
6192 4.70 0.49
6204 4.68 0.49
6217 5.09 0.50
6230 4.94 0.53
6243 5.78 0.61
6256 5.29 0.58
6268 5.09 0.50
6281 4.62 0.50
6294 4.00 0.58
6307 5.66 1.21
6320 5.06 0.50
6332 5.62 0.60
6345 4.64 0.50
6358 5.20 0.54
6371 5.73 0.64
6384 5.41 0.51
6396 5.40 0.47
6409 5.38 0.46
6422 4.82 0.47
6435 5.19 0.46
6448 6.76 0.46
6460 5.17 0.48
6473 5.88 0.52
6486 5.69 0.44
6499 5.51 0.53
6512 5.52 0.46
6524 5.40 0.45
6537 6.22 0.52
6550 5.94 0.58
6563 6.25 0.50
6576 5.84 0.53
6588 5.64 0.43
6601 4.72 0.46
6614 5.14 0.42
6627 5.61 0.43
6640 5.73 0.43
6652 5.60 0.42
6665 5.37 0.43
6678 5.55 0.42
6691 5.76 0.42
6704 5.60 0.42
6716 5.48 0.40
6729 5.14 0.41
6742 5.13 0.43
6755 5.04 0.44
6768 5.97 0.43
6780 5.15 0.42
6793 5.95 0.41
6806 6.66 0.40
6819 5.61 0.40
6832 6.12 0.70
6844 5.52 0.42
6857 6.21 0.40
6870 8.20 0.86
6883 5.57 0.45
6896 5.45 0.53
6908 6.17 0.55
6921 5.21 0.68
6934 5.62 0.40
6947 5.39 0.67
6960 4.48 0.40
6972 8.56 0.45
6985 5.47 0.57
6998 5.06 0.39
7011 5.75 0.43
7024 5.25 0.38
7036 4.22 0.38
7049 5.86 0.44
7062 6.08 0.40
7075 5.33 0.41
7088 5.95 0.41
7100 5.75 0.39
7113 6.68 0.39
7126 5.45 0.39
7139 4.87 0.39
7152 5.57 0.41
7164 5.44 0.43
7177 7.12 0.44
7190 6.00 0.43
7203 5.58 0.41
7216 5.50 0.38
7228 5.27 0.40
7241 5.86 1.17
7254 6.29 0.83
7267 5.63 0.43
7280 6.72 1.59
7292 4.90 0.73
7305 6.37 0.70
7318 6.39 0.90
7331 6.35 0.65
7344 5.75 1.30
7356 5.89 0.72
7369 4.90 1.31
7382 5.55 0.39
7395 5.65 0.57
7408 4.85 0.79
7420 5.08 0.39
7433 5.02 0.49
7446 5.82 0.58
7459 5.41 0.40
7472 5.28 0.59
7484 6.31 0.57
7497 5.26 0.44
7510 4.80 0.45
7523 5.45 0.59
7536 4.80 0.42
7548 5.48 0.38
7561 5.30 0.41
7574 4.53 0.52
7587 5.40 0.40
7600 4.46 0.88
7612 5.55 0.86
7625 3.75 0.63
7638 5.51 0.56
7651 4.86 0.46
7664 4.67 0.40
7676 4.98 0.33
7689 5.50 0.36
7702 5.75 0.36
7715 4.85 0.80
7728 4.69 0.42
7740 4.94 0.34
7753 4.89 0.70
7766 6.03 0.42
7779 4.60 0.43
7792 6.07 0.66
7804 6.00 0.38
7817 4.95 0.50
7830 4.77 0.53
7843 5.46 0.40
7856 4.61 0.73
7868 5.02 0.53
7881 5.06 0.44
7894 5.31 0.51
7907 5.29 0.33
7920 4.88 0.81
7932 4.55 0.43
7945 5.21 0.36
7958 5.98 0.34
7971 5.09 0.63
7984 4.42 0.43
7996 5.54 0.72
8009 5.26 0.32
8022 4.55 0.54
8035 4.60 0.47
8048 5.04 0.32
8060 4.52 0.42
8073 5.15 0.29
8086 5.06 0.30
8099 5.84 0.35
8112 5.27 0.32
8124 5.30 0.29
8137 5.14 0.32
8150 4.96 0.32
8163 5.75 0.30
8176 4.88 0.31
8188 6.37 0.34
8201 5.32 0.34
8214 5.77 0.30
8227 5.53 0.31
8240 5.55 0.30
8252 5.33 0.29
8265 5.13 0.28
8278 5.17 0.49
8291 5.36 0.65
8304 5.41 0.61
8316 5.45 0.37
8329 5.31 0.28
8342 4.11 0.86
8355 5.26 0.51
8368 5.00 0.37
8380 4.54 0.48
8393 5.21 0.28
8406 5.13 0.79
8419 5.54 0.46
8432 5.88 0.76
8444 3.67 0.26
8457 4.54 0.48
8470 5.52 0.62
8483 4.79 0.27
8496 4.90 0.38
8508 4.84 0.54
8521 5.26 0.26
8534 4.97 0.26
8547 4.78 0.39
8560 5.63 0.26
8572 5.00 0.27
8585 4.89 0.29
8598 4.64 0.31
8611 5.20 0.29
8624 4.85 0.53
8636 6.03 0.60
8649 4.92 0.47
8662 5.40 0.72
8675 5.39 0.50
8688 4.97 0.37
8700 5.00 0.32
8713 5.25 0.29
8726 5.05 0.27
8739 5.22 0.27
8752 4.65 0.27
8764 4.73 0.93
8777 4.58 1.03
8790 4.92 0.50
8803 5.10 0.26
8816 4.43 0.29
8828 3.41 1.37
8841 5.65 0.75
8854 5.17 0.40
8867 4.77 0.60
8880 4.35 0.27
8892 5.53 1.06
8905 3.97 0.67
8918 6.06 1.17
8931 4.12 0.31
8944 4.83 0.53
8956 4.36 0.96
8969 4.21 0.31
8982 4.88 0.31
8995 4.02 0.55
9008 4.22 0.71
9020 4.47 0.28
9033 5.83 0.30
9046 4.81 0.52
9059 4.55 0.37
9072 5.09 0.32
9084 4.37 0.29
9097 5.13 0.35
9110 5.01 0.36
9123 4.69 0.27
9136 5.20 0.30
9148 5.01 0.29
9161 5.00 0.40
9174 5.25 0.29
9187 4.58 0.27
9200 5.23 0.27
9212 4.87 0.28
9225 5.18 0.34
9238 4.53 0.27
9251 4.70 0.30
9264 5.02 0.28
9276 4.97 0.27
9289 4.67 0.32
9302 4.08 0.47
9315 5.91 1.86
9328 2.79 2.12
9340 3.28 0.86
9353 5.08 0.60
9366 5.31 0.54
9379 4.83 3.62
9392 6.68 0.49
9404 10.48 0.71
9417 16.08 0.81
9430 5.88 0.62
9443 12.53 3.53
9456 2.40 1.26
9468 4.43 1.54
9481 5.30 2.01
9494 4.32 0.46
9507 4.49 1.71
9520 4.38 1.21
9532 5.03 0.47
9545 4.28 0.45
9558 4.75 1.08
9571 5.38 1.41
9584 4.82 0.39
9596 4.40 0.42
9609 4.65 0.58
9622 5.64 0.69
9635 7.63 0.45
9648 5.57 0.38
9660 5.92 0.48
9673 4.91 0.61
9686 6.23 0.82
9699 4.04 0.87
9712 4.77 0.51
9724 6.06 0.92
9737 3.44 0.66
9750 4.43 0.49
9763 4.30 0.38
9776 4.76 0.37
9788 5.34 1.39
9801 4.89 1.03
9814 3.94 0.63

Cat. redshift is 0.434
